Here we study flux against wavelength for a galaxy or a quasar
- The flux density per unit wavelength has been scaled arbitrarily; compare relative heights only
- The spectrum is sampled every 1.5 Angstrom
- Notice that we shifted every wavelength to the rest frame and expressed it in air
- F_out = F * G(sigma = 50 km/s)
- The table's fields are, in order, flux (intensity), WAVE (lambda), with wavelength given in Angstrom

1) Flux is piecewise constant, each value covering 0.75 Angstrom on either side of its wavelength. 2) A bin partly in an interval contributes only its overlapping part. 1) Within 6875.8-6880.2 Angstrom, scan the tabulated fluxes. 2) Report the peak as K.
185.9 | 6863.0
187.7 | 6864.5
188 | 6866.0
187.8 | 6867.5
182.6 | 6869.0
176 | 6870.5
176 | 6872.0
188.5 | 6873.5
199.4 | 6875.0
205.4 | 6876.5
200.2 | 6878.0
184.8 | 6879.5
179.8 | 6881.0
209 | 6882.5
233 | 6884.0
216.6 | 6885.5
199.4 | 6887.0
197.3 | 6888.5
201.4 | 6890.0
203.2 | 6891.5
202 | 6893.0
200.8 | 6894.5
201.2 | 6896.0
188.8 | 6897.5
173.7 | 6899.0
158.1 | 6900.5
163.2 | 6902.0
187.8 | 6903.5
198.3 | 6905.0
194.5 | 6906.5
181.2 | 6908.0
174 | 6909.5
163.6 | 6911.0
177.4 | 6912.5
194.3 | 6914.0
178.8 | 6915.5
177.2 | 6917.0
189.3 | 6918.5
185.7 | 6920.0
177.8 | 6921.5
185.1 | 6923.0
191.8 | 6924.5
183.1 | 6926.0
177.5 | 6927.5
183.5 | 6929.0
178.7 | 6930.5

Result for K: 205.4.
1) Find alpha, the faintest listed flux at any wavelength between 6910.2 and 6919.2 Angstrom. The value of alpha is 163.6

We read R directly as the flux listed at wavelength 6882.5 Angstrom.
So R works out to 209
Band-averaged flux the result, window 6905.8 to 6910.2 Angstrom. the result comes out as 183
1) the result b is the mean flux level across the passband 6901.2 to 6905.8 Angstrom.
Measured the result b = 183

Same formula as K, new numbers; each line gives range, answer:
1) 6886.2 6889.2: 199.4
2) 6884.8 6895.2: 216.6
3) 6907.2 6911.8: 181.2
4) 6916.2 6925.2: 191.8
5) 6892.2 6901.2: 202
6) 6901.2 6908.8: 198.3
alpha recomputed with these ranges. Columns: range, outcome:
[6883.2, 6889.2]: 197.3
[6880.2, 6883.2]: 179.8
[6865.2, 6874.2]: 176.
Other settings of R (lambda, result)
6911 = 163.6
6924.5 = 191.8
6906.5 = 194.5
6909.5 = 174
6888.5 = 197.3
